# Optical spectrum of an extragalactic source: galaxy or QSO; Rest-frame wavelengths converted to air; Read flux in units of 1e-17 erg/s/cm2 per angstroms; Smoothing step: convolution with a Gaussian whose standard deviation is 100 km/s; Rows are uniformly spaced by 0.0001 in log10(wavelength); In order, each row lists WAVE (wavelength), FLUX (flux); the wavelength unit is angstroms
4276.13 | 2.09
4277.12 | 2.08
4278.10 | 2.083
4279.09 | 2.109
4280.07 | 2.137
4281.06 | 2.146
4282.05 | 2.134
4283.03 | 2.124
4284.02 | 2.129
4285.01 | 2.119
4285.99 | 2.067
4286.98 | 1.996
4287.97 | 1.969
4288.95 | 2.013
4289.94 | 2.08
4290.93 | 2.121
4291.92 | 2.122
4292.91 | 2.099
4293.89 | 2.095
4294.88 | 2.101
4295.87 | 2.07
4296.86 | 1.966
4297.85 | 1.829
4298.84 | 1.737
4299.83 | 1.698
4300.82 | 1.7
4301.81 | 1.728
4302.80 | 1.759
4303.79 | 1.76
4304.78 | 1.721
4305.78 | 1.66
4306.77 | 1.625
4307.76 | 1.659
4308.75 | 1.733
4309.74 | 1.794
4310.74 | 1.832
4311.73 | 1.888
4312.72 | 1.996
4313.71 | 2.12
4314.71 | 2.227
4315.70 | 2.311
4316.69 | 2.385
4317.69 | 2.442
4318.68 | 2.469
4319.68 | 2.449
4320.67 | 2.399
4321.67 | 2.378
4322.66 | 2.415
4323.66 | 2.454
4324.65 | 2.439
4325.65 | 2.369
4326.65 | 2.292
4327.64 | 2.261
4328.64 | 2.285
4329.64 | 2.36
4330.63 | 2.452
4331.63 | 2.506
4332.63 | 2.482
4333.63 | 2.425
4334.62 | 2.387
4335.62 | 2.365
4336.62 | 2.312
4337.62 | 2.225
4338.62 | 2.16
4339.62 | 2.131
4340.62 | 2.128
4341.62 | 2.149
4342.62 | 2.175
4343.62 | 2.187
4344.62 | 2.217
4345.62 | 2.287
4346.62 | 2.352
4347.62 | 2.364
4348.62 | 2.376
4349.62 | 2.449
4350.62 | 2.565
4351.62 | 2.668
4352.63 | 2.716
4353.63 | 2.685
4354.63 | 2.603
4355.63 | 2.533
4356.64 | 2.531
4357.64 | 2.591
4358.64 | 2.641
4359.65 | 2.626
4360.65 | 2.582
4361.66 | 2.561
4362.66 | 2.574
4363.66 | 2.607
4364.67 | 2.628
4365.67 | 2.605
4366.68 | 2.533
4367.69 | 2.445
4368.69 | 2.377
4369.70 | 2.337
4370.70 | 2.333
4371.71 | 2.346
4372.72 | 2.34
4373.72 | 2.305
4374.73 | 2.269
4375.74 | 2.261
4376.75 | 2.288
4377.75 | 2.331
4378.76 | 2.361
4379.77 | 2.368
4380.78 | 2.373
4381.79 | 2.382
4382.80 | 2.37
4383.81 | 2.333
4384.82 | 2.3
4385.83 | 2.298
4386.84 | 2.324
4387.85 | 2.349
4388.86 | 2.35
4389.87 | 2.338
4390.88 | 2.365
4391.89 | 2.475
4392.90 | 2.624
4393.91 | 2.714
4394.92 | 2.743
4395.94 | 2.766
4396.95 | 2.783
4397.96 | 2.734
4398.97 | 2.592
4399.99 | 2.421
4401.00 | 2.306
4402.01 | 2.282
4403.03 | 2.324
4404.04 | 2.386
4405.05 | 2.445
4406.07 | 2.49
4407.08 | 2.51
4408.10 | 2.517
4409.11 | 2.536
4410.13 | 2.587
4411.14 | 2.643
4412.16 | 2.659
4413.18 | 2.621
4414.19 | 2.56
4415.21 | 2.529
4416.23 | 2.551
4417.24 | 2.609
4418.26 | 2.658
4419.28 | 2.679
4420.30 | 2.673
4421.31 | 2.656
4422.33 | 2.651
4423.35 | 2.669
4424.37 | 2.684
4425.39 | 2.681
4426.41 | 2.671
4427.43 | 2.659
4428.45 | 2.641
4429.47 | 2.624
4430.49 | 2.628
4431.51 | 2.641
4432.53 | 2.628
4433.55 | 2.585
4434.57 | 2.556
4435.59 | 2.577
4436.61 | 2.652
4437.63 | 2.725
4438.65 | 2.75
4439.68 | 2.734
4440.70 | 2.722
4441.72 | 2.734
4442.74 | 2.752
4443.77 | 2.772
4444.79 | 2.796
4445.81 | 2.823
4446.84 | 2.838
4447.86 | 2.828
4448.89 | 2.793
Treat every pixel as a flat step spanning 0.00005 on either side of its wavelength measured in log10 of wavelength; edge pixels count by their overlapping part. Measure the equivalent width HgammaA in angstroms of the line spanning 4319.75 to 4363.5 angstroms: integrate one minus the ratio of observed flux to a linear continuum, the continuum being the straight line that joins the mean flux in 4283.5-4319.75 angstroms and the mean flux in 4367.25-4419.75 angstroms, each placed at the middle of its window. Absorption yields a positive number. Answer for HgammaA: -4.5 angstroms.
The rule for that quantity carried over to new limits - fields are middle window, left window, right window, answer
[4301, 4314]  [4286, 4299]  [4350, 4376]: 2.11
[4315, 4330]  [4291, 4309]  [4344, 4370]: -1.92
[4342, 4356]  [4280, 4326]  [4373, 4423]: -1.09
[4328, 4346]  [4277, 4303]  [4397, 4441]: -0.56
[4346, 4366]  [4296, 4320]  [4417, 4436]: -3.06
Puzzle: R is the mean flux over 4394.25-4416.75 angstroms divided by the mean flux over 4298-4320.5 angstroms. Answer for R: 1.3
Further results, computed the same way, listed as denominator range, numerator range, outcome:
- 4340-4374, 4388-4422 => 1.04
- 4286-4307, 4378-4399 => 1.30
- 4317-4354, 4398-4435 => 1.09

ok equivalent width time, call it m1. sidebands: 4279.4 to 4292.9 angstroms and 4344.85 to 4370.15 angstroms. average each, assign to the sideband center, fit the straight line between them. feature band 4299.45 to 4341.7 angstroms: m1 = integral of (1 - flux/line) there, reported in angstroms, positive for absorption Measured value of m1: 2.9 angstroms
